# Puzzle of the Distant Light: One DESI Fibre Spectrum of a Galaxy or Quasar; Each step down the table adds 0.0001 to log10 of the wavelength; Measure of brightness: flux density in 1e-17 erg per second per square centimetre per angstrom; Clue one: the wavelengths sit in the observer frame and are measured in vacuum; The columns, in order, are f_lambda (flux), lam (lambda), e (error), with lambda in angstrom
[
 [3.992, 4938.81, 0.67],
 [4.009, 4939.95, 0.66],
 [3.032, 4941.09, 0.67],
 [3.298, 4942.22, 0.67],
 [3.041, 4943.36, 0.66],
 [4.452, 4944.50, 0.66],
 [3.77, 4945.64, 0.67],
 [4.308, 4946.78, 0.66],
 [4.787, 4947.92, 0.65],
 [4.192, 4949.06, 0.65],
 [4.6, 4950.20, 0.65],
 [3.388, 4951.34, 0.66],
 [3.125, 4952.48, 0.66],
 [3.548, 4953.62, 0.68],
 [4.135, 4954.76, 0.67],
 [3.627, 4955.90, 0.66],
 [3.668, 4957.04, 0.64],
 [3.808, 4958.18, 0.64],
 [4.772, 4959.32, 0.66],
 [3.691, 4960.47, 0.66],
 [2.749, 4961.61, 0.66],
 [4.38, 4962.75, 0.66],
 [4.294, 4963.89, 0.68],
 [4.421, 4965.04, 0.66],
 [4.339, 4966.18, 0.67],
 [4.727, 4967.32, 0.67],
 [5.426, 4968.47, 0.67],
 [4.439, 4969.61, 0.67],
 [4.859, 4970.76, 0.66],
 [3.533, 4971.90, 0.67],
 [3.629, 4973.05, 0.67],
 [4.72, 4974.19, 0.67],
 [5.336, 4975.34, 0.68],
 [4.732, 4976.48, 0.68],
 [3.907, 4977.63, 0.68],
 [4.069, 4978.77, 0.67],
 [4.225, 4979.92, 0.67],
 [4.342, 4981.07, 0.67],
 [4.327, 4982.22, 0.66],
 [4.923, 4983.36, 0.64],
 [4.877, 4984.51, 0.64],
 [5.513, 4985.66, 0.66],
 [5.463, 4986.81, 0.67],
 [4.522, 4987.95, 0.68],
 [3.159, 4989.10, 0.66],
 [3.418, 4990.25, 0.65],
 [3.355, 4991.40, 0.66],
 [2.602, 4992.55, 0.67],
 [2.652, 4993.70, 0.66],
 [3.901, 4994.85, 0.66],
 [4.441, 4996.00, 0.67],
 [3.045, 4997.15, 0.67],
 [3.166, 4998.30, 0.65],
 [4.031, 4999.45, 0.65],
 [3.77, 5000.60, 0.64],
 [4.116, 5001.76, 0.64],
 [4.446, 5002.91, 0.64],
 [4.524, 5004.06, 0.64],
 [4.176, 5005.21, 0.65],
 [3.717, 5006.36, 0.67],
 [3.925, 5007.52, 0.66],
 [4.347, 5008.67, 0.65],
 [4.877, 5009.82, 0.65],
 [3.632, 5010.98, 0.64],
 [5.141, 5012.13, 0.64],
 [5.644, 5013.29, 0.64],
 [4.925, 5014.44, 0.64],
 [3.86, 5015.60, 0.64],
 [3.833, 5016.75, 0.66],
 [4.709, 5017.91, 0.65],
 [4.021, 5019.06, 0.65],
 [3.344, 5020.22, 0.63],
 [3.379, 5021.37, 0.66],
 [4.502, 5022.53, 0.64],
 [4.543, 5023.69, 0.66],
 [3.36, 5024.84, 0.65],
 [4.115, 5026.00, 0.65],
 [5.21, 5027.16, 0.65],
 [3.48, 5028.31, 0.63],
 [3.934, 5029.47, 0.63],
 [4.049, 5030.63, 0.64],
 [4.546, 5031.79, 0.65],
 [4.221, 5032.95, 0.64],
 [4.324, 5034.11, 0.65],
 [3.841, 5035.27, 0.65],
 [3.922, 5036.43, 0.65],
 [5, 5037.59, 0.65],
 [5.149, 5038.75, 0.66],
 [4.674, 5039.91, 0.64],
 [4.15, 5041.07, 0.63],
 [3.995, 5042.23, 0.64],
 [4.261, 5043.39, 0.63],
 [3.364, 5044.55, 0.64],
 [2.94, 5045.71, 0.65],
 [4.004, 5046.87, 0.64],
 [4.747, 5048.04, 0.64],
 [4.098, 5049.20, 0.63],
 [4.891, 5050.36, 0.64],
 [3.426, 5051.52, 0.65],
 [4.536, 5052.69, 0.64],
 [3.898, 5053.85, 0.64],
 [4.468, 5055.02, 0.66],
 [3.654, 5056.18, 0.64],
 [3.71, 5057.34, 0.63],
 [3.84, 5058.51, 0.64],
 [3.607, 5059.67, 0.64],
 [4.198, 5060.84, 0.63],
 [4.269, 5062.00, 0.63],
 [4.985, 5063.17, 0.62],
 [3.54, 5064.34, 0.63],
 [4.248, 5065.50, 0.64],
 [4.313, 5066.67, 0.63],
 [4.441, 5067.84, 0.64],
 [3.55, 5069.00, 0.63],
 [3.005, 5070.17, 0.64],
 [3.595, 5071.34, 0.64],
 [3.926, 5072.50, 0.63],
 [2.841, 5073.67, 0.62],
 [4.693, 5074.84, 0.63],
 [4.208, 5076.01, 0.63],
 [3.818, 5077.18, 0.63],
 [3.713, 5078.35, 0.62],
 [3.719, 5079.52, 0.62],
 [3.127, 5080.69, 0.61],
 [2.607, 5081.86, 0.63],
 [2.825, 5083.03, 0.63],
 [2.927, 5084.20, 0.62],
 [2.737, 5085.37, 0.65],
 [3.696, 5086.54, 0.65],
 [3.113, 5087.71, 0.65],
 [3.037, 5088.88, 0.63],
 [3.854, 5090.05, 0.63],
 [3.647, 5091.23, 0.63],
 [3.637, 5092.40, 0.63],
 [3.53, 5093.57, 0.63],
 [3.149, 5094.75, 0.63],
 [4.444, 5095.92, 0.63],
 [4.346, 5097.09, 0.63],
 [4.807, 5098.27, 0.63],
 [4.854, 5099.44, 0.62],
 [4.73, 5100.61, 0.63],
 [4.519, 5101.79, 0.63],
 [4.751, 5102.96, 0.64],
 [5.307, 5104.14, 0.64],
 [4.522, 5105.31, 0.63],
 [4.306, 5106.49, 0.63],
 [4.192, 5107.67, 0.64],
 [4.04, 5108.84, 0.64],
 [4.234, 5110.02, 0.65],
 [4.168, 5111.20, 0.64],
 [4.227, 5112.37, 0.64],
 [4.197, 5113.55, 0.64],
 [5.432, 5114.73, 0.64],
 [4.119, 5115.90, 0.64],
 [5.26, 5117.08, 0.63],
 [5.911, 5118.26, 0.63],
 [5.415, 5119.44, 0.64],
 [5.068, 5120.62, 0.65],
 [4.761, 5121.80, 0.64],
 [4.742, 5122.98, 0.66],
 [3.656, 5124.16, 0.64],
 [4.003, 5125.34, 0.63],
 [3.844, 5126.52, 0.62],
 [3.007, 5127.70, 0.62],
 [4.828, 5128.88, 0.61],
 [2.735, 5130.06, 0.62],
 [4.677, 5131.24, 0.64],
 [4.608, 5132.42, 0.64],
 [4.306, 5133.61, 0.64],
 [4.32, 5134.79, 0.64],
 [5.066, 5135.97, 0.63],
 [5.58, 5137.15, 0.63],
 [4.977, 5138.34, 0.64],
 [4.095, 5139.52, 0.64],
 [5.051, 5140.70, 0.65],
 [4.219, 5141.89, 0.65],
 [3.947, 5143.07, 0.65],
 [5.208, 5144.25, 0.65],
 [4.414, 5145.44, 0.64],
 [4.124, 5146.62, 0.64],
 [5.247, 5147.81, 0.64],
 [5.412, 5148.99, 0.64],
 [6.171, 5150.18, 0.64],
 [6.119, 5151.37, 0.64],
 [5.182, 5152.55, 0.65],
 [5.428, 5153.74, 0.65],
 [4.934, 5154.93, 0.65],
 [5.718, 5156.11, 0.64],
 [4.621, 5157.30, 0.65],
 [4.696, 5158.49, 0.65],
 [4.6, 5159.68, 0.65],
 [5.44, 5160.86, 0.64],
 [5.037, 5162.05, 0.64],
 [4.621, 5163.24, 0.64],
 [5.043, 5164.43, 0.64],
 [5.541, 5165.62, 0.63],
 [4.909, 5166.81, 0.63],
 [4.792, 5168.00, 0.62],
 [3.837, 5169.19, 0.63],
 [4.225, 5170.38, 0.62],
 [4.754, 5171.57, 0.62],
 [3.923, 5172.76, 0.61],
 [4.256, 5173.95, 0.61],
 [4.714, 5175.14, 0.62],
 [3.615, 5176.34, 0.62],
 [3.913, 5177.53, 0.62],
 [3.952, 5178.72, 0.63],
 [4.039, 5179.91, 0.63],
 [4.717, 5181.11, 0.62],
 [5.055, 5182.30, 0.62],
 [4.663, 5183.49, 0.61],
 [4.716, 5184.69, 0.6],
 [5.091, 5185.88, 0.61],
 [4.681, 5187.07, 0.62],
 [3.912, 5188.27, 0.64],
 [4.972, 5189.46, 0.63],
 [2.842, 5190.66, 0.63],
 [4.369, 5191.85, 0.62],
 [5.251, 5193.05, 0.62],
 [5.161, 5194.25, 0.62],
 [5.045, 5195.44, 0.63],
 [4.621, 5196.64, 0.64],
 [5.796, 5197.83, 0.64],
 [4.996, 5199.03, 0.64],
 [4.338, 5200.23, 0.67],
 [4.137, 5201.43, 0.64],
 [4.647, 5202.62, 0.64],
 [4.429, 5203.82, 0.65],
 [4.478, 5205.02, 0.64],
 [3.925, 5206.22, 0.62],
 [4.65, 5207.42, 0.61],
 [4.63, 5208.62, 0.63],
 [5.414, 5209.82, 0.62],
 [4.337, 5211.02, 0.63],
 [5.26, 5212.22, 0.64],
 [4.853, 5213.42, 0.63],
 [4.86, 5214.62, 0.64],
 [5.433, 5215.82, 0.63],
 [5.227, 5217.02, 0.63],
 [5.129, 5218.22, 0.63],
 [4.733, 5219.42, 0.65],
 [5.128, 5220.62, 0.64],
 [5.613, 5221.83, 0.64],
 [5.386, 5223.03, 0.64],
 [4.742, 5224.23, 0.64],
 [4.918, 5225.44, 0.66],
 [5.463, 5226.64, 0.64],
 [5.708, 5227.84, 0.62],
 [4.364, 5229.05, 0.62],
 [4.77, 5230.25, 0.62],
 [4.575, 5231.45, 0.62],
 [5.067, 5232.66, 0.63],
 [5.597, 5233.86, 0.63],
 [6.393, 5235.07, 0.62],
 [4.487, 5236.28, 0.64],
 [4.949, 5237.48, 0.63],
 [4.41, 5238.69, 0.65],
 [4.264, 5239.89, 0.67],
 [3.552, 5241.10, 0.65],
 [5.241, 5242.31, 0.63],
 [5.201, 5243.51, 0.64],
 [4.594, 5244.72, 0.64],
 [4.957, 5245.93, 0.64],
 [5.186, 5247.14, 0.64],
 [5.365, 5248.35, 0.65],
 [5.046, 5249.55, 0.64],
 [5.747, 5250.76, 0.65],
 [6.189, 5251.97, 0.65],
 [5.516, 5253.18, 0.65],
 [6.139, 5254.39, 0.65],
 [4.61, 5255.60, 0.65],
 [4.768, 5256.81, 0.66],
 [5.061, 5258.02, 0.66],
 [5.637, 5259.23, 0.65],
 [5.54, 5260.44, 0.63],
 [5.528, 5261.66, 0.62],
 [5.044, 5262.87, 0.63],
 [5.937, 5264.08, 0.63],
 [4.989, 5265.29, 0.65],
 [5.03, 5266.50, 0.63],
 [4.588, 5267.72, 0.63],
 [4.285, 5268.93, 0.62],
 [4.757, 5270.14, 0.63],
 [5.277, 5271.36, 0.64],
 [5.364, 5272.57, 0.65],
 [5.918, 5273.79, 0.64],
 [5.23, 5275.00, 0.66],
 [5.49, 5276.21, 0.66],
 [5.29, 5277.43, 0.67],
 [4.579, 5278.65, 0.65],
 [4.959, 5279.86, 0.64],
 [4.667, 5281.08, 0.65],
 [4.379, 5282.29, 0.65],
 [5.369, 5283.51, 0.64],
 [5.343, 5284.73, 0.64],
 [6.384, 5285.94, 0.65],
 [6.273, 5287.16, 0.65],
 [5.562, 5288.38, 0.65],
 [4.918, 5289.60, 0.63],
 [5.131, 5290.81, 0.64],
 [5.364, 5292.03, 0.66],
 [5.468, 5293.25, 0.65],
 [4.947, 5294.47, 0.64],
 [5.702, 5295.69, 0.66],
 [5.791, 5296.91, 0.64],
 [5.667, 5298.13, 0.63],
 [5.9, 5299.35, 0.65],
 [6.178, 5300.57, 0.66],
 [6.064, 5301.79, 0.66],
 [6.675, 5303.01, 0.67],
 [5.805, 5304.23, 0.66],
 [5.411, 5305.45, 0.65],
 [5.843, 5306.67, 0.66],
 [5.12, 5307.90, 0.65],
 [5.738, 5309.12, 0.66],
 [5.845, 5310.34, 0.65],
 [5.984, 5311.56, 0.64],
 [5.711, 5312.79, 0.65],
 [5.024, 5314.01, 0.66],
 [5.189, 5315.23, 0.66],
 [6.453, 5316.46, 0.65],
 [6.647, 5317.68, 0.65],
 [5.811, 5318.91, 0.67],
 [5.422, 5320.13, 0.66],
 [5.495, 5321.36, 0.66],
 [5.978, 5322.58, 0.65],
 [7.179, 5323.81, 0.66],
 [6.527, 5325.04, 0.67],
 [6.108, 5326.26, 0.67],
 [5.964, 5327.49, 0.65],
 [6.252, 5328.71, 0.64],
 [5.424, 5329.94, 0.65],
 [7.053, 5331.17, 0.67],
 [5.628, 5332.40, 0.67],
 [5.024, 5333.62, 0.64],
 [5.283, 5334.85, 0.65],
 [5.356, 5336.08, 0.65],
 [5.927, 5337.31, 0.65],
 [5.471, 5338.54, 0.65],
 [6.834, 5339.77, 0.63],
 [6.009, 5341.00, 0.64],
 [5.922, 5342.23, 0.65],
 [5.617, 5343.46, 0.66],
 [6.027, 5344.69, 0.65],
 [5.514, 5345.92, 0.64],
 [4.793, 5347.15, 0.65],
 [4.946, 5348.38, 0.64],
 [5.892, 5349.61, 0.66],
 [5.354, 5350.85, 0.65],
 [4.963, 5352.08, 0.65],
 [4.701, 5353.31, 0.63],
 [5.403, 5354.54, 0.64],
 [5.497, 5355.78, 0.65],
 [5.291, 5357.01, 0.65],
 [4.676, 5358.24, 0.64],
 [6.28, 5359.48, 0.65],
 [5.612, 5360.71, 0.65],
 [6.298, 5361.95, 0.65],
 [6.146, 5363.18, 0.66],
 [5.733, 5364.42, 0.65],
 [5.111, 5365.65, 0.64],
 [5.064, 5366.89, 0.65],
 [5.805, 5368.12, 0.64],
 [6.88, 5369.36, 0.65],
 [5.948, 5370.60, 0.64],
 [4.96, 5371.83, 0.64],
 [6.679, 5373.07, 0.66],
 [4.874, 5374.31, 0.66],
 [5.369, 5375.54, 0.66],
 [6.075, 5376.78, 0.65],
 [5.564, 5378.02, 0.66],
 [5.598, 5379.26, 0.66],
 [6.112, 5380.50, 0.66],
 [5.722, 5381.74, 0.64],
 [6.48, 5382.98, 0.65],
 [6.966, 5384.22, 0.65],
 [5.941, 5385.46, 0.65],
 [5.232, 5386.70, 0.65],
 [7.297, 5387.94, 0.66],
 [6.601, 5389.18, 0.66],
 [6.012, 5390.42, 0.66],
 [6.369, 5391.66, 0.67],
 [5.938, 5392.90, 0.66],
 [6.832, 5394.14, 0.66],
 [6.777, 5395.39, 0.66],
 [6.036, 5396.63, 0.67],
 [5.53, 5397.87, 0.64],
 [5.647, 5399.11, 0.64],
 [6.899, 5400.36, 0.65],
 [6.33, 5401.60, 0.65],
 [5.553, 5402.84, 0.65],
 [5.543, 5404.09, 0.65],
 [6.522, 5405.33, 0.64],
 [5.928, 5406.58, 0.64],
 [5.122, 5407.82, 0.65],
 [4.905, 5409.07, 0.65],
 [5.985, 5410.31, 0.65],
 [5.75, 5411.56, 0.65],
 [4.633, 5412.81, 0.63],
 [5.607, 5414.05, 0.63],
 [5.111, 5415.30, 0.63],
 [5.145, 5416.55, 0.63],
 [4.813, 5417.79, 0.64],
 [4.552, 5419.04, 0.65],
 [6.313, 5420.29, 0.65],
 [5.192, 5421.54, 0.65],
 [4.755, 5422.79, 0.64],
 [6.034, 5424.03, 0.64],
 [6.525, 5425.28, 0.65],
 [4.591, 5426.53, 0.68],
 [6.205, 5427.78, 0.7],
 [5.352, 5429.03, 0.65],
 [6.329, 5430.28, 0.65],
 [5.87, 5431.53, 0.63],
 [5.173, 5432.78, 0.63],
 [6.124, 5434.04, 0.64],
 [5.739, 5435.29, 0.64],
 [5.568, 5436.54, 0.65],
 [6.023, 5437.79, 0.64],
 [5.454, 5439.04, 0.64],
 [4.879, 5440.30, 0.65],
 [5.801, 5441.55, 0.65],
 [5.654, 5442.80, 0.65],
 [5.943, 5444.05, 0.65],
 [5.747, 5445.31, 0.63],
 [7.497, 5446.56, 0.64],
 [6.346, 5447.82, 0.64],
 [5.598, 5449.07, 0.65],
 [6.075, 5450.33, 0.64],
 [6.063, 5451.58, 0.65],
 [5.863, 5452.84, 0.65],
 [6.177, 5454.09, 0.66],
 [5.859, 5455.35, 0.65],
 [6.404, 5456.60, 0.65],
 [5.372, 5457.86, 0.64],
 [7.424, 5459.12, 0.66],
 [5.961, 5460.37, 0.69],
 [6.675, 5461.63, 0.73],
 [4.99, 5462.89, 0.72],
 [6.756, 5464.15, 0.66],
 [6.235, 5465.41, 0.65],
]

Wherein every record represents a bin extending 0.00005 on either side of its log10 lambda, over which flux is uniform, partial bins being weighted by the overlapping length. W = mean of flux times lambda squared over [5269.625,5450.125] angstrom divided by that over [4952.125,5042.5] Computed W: 1.57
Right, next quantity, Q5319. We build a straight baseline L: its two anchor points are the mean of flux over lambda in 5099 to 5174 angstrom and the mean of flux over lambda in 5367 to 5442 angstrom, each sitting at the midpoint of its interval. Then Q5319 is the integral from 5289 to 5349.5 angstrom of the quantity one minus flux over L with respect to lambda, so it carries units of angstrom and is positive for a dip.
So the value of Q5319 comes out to -3.6 angstrom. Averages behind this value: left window 4.69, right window 5.79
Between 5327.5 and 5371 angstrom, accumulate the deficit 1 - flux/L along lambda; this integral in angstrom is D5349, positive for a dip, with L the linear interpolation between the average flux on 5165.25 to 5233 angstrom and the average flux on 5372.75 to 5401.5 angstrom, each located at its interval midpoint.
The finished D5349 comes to 1.3 angstrom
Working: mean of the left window 4.71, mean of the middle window 5.65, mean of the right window 6.11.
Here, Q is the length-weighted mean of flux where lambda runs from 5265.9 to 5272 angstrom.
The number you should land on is 4.79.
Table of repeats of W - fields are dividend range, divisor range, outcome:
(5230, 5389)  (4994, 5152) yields 1.45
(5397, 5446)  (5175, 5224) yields 1.30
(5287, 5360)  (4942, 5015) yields 1.57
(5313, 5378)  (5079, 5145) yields 1.48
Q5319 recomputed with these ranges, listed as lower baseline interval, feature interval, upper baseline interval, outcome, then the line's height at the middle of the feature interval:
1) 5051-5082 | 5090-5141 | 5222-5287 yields -2.8 angstrom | 4.2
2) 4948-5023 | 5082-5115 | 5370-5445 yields 4.1 angstrom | 4.58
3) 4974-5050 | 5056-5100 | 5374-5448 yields 6.9 angstrom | 4.44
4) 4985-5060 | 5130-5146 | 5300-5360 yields 0.5 angstrom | 4.71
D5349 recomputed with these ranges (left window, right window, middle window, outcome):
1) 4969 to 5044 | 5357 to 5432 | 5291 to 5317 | -1.33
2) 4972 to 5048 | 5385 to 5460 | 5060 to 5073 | 1.15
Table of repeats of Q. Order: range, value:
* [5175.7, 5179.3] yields 3.83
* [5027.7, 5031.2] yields 3.84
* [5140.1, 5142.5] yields 4.63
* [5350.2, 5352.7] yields 5.16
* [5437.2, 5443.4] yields 5.56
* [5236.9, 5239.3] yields 4.68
